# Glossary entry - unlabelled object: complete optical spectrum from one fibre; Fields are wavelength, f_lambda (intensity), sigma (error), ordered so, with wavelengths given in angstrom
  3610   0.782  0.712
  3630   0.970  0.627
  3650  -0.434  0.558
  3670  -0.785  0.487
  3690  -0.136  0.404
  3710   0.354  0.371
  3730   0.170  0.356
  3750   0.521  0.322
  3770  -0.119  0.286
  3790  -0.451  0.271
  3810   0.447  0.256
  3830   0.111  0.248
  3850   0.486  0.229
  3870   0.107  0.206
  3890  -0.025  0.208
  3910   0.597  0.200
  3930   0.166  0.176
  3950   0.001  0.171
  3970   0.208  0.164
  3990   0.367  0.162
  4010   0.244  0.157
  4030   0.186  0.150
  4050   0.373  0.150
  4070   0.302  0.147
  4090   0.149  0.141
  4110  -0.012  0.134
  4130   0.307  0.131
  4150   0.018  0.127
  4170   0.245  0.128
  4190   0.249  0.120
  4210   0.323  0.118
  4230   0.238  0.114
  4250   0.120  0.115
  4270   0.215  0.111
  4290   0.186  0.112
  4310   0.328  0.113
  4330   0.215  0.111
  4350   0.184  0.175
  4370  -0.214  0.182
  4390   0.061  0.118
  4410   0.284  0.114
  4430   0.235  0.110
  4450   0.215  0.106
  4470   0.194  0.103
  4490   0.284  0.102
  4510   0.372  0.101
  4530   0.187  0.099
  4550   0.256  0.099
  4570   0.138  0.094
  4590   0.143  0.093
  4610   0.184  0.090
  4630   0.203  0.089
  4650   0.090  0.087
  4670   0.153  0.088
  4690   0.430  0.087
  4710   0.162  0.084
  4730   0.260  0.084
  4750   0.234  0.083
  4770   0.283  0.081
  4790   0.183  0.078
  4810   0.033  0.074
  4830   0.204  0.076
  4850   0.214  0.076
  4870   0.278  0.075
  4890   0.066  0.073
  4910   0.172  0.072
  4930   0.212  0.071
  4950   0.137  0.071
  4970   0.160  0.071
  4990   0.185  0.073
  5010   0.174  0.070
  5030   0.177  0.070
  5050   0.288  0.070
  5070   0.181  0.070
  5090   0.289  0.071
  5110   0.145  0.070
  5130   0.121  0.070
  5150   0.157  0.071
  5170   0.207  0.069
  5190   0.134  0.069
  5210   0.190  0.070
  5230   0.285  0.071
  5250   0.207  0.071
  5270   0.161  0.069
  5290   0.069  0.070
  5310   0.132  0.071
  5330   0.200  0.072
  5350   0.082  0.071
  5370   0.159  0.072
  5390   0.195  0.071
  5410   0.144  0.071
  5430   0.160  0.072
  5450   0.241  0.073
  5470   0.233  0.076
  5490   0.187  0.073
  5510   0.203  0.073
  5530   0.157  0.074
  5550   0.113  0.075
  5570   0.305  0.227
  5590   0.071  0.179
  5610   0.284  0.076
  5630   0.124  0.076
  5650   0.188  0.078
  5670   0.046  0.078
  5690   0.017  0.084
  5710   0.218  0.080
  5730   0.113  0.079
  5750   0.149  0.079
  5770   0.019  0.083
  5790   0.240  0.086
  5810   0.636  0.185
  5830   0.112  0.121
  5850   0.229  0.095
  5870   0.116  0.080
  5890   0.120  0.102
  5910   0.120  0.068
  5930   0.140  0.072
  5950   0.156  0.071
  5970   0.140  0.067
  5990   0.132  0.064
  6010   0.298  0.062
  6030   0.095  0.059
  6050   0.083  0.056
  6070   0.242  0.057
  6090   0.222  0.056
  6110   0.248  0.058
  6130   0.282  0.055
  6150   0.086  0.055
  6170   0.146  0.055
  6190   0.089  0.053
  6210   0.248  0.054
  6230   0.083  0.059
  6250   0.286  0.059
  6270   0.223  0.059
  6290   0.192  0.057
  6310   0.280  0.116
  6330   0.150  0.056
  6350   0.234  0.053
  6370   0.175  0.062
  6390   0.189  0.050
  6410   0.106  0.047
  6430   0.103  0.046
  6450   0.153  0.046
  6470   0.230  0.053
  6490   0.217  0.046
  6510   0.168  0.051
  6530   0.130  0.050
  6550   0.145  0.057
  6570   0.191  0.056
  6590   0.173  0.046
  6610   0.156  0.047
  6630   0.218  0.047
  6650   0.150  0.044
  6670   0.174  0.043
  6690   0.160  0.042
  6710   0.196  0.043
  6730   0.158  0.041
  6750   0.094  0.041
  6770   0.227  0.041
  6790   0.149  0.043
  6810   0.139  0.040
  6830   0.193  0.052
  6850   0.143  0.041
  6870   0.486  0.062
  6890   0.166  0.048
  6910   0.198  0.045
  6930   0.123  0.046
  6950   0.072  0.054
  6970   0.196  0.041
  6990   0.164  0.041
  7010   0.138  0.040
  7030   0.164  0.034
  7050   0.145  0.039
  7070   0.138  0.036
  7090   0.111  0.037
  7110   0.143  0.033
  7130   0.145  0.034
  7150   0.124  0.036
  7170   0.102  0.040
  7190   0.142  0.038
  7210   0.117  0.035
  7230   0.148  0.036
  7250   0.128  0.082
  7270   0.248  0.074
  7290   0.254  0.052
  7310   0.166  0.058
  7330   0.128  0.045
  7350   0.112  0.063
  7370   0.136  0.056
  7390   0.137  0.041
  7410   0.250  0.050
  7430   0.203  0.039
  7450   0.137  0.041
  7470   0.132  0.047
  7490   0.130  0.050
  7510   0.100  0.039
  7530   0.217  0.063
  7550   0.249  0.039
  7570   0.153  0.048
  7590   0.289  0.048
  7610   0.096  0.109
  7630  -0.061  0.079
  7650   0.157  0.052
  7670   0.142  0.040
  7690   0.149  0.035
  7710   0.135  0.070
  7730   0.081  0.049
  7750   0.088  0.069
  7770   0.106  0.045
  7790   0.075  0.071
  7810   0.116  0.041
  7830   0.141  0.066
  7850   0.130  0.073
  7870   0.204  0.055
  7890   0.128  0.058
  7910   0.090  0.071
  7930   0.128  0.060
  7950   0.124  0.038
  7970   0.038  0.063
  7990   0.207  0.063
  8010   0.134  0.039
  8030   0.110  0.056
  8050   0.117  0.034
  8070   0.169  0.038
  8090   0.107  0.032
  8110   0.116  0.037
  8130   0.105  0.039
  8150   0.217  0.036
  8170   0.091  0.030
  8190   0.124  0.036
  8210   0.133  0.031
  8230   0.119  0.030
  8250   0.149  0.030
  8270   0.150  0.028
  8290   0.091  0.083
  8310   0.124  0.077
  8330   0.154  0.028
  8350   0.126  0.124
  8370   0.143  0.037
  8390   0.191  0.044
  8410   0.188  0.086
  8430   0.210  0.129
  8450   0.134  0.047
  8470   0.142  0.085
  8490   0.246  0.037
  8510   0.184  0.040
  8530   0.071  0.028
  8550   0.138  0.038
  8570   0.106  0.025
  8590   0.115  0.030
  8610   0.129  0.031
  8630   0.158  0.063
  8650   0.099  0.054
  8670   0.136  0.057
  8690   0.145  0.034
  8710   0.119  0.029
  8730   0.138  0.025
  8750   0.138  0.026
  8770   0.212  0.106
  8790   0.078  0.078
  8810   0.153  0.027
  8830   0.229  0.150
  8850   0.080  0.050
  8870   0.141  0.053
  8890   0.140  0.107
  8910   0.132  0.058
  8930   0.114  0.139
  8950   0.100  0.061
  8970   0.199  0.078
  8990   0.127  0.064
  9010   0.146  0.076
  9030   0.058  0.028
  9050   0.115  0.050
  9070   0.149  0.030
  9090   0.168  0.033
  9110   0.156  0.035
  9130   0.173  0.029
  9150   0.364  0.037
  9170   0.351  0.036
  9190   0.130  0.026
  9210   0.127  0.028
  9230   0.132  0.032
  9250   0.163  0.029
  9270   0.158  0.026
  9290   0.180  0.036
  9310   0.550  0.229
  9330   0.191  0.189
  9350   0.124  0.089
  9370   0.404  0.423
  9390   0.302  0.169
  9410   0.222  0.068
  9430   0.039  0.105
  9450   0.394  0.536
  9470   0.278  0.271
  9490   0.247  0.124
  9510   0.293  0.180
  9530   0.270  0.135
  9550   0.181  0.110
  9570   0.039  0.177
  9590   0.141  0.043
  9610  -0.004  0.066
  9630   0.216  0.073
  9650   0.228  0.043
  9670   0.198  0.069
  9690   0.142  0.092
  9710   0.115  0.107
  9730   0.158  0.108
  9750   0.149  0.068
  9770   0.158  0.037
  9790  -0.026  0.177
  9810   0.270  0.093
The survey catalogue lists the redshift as 1.46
